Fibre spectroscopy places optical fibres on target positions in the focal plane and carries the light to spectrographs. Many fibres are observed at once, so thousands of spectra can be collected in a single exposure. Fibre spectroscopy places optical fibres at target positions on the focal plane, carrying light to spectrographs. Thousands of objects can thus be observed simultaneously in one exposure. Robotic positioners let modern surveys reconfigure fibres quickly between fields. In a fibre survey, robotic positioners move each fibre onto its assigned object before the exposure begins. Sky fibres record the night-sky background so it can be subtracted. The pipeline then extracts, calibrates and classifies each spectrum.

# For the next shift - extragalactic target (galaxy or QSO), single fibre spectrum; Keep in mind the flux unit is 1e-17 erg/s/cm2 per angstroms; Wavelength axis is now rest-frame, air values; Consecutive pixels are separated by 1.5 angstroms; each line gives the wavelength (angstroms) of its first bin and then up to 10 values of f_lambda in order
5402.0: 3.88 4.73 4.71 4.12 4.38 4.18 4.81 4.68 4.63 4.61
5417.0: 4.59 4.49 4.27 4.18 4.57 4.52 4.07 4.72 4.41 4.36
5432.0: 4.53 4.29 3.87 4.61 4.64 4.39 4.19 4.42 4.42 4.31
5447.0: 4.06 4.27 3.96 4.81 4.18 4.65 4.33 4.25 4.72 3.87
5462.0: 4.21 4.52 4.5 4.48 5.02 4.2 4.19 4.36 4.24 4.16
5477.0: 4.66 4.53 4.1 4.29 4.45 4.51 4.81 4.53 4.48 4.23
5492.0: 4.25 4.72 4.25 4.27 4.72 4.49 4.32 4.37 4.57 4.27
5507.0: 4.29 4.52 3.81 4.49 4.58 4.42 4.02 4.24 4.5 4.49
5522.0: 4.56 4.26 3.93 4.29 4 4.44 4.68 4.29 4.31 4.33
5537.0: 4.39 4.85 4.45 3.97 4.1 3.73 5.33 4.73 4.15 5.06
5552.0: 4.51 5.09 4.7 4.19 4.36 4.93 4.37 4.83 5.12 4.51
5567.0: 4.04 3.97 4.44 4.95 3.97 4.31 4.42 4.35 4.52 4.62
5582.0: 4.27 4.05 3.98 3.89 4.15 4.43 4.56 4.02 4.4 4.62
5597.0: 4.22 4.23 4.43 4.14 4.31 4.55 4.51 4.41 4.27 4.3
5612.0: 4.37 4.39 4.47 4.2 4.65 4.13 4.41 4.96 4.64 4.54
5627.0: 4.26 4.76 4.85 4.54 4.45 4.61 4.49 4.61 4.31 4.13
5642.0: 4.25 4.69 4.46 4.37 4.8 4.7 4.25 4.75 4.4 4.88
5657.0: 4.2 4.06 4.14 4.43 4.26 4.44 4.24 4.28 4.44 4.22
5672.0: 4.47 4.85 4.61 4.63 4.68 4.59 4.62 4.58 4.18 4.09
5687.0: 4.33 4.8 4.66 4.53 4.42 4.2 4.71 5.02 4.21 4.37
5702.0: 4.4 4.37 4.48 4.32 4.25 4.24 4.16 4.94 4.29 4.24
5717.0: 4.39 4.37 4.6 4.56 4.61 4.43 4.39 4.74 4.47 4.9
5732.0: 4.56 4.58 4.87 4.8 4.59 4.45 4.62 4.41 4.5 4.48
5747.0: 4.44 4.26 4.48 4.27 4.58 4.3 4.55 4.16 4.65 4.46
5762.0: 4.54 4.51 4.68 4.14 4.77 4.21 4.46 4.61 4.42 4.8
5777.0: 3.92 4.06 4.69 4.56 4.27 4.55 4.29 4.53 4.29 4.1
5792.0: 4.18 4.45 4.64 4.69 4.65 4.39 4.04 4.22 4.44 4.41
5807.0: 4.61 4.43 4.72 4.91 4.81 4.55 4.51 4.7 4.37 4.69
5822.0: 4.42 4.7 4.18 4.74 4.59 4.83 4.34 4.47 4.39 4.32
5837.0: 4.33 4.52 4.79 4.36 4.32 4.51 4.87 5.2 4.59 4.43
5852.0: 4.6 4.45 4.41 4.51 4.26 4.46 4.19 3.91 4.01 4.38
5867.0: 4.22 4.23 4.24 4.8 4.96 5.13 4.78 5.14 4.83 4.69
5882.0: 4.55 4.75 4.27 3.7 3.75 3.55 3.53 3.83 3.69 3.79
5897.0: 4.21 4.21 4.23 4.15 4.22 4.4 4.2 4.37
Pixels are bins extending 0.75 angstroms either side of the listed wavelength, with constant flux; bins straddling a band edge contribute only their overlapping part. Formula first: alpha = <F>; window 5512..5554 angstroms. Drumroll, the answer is 4.41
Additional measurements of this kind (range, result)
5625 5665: 4.47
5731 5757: 4.51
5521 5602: 4.4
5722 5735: 4.6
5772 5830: 4.48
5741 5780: 4.44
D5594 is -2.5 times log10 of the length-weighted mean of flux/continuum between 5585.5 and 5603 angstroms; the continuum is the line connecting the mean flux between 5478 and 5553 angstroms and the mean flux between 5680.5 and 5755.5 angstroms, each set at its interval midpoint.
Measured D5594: 0.038 mag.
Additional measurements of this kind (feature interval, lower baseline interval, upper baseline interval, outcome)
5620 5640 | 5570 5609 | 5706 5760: -0.04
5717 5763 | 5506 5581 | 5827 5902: -0.03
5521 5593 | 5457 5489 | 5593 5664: 0.01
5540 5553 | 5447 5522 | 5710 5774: -0.01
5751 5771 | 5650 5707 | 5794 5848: 0.01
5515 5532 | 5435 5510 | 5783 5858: 0.02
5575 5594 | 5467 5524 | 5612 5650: 0.05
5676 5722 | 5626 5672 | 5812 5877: 0.00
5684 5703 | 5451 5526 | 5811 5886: 0.00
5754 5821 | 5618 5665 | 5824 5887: 0.01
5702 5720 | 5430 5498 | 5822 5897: 0.00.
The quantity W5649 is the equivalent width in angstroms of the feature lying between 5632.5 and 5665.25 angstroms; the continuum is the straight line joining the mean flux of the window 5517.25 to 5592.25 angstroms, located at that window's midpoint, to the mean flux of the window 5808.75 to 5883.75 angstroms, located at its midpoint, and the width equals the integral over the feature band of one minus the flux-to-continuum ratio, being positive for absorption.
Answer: 0.12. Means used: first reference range 4.41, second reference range 4.55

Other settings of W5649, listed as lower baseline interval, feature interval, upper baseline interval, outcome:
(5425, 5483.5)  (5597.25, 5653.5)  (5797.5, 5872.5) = -0.6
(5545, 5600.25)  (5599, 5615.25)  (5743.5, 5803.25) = 0.3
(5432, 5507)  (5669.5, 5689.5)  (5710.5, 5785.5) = -0.2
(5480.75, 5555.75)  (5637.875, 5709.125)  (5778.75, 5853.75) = 0.3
